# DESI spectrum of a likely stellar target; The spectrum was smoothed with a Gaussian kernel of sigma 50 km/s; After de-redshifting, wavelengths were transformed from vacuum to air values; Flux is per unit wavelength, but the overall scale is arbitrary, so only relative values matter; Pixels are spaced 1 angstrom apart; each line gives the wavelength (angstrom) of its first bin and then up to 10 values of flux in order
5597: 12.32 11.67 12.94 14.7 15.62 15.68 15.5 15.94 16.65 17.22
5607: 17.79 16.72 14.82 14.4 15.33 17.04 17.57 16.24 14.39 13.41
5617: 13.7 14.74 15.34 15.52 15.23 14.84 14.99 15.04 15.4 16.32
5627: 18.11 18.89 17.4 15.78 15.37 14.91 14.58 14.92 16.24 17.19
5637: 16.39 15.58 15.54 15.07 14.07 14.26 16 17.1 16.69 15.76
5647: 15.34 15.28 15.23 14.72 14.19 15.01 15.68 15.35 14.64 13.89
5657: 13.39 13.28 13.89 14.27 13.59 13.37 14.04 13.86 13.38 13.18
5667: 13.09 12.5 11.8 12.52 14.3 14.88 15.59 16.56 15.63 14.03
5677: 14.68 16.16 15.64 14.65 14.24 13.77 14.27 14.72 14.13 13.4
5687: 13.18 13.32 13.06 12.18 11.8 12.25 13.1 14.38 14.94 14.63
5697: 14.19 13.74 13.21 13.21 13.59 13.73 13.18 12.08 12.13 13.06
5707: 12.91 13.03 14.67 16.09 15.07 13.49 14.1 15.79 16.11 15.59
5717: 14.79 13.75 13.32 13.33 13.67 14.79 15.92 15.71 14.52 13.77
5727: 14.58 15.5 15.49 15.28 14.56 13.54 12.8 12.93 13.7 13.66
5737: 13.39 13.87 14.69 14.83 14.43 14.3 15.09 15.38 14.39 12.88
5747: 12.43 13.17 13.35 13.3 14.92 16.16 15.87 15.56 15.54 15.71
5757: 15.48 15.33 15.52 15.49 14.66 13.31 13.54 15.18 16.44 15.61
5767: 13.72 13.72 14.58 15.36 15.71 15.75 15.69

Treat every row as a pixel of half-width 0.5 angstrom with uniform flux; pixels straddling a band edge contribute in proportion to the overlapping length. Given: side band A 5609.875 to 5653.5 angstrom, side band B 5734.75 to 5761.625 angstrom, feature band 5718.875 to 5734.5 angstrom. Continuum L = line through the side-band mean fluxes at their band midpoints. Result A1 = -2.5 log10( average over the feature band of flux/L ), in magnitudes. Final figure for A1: 0.03 mag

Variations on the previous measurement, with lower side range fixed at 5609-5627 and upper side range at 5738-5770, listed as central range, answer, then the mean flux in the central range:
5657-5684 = 0.071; 14.1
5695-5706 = 0.115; 13.4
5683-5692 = 0.136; 13.2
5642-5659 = 0.010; 15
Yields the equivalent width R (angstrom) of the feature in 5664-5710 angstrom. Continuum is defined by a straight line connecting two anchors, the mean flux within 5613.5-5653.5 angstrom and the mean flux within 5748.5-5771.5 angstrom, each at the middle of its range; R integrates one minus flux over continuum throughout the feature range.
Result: 4.5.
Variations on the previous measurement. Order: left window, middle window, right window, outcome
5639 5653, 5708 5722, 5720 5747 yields 0.0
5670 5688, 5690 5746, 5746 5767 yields 2.3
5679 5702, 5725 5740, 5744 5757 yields 0.1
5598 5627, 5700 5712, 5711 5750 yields 0.8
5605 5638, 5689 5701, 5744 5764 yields 1.4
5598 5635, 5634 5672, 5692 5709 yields 0.2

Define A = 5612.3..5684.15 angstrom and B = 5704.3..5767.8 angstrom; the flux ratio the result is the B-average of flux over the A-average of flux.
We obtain 1.0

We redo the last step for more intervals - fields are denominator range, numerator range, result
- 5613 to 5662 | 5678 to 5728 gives 0.92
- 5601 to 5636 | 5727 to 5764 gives 0.92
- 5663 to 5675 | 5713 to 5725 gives 1.06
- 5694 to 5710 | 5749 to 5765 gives 1.11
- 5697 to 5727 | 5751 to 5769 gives 1.07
